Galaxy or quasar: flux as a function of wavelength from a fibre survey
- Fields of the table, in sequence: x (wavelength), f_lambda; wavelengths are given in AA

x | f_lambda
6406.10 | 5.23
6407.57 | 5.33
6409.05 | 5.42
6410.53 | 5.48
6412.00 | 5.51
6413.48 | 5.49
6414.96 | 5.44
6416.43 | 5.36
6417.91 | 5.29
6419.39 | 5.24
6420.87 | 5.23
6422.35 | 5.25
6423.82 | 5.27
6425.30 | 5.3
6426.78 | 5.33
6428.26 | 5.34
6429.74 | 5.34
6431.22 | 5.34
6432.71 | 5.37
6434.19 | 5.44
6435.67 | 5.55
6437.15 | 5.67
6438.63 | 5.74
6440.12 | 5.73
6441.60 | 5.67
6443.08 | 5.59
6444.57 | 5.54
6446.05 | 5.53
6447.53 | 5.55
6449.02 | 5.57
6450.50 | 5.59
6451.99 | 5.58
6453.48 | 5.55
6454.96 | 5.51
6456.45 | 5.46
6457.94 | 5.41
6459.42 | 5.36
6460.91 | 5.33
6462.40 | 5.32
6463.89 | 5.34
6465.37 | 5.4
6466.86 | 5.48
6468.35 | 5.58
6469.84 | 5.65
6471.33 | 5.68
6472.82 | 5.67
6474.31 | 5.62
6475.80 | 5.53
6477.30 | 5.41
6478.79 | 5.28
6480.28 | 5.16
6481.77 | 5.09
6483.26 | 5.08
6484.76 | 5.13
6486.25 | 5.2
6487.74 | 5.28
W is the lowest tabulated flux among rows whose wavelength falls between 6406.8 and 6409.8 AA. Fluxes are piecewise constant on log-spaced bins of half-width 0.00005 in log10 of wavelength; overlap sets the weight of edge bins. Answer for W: 5.33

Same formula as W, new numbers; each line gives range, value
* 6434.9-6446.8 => 5.53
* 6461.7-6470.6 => 5.32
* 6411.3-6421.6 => 5.23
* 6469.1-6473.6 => 5.65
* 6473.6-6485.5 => 5.08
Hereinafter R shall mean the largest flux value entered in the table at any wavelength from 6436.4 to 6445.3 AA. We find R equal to 5.74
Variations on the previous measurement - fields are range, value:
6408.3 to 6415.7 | 5.51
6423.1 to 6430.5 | 5.34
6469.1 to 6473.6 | 5.68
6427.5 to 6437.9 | 5.67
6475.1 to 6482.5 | 5.53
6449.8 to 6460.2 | 5.59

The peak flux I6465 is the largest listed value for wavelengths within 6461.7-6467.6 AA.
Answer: 5.48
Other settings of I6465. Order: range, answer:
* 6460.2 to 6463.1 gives 5.33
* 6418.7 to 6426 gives 5.3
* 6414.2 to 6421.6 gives 5.44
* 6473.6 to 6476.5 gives 5.62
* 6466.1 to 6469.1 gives 5.58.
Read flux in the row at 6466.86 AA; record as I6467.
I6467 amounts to 5.48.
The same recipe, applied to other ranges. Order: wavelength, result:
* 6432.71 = 5.37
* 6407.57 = 5.33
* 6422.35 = 5.25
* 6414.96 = 5.44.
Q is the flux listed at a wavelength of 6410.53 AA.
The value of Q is 5.48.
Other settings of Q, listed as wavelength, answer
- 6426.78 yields 5.33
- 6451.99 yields 5.58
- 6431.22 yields 5.34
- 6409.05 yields 5.42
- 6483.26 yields 5.08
